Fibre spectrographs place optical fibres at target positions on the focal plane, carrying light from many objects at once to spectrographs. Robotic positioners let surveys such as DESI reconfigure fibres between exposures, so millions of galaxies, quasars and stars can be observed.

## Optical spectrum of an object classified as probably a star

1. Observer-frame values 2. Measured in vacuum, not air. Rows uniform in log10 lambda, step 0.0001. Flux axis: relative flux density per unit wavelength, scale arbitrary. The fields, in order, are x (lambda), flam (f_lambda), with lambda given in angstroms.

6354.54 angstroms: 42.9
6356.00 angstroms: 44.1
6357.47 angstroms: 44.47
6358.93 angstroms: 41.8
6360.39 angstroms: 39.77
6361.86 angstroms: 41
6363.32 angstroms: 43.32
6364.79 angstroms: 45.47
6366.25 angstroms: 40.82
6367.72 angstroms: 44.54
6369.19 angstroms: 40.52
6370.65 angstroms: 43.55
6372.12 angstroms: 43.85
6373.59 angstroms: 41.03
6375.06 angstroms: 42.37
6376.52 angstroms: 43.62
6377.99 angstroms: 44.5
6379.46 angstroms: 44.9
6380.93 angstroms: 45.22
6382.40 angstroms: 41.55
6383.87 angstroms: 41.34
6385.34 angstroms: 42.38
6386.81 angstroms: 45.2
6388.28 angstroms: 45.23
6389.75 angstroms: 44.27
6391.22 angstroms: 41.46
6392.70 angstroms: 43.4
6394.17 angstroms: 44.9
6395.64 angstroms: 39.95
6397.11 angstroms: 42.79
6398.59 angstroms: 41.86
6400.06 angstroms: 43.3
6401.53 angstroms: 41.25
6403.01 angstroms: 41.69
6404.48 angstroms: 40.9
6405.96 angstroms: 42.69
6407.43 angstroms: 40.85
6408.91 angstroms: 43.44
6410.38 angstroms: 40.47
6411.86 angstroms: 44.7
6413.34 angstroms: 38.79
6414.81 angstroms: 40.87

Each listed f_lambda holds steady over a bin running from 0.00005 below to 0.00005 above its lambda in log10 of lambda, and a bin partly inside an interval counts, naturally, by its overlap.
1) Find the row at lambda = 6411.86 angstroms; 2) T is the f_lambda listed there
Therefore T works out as 44.7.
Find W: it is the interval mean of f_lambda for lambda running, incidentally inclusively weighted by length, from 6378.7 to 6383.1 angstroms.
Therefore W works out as 43.9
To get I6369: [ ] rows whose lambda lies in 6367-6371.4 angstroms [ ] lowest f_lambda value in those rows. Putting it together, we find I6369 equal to 40.52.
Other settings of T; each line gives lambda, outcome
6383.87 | 41.34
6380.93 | 45.22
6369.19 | 40.52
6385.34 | 42.38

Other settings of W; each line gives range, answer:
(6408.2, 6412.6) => 42.9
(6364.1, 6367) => 43.1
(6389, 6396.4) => 42.8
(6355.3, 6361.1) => 42.6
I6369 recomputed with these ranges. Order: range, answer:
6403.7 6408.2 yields 40.85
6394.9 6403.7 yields 39.95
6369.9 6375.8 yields 41.03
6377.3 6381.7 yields 44.5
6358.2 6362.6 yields 39.77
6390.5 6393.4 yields 41.46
